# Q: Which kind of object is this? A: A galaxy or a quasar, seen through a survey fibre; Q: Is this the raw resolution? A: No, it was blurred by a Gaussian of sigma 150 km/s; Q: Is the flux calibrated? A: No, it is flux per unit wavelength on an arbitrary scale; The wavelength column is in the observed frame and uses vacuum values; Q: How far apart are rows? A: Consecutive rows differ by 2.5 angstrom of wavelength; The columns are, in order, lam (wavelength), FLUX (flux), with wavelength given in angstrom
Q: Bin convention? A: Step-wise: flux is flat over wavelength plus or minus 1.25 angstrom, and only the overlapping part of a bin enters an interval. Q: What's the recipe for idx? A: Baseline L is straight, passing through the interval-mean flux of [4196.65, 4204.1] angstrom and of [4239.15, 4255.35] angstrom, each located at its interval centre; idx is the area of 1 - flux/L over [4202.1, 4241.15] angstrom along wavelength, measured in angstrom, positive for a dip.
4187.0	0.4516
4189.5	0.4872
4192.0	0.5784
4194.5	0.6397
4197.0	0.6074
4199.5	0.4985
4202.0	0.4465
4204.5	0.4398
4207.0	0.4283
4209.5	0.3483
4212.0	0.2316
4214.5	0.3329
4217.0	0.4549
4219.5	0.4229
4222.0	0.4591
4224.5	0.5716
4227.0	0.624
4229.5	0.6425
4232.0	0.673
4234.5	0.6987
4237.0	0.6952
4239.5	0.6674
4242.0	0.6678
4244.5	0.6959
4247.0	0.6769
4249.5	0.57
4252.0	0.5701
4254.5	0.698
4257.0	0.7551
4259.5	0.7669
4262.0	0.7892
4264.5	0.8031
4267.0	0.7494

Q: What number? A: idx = 4.1 angstrom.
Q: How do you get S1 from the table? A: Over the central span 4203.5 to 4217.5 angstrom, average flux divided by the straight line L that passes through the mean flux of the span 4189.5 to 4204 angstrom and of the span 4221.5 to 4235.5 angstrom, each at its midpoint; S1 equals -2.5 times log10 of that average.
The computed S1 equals 0.486 mag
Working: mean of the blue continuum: 0.542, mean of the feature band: 0.367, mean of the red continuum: 0.618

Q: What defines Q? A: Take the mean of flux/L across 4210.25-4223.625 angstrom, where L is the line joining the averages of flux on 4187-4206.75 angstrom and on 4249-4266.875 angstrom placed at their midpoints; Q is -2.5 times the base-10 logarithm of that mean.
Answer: 0.46 mag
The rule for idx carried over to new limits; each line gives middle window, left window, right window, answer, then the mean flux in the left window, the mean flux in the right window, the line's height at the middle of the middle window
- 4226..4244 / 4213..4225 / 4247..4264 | -3.96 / 0.436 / 0.695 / 0.55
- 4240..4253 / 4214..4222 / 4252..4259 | -0.16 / 0.419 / 0.703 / 0.635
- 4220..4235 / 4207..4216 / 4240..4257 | -4.06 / 0.326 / 0.655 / 0.468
